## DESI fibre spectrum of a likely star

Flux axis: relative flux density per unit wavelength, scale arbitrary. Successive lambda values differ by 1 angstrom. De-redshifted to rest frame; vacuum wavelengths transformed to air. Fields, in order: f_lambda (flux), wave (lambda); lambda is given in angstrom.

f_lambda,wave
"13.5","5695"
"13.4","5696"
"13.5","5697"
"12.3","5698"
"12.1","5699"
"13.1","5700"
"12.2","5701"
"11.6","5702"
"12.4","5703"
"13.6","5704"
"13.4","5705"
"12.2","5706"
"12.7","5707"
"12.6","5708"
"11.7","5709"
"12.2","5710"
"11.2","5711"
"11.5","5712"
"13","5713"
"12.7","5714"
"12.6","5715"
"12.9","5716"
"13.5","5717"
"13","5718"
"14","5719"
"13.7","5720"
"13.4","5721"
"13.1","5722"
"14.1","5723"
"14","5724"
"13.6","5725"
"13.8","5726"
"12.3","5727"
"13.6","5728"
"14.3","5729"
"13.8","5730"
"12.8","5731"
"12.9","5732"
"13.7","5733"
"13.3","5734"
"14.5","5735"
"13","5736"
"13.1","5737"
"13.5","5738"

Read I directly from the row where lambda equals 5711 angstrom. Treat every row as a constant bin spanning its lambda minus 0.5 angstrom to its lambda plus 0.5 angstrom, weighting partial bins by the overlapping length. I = 11.2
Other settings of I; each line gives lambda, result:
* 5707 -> 12.7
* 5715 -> 12.6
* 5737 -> 13.1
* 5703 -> 12.4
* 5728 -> 13.6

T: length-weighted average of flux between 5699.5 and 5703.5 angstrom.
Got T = 12.3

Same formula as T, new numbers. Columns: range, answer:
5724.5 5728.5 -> 13.3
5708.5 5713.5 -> 11.9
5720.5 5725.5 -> 13.6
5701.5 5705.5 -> 12.8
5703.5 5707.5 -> 13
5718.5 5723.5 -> 13.7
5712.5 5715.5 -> 12.8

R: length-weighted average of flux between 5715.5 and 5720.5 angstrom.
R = 13.4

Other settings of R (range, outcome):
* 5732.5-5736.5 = 13.6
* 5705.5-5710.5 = 12.3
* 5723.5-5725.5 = 13.8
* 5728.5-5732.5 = 13.5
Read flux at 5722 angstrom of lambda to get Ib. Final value 13.1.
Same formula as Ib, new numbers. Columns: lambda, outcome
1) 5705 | 13.4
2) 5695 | 13.5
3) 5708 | 12.6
